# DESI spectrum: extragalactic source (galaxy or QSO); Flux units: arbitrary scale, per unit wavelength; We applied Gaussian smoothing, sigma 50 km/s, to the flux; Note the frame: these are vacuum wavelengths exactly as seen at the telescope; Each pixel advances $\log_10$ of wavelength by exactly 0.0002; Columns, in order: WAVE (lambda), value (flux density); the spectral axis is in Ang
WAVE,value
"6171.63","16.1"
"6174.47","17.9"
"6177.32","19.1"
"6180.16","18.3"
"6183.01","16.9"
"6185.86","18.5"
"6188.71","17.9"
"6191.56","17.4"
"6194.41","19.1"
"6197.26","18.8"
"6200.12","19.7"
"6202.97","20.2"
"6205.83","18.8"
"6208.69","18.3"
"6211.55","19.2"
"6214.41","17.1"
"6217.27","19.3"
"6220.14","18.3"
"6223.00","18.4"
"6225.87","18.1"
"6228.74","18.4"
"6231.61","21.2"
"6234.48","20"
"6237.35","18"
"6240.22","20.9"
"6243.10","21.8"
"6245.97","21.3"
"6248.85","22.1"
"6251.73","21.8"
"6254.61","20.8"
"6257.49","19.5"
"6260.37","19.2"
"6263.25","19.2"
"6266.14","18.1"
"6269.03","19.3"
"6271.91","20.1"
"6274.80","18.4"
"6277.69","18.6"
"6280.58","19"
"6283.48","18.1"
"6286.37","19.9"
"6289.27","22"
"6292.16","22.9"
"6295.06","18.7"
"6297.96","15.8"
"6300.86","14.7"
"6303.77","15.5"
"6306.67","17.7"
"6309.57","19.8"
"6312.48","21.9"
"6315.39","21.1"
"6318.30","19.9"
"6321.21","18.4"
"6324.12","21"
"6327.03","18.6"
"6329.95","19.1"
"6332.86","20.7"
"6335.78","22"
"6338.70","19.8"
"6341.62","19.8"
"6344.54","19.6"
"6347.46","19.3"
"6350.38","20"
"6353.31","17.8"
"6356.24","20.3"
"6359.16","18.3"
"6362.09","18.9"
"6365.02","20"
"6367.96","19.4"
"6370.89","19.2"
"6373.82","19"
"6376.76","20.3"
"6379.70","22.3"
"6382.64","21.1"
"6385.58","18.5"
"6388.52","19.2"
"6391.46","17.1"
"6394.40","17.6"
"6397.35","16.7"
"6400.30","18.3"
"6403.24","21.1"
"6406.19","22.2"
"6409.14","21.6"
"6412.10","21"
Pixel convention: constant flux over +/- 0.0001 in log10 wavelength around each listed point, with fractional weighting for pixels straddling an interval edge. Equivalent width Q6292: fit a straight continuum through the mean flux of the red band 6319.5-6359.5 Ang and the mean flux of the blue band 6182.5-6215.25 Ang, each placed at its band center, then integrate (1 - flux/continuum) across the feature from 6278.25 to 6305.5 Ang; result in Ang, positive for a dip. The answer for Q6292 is 1.10 Ang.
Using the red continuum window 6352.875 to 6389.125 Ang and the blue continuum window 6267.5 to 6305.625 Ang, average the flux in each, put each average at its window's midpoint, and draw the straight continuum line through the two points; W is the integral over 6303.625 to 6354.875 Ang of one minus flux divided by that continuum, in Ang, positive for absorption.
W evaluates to -1.4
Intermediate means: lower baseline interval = 18.7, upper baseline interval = 19.6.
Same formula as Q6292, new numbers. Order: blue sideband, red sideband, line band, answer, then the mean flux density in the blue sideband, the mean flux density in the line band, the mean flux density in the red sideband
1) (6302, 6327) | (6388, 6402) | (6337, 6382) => -3.0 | 19.3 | 19.6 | 17.7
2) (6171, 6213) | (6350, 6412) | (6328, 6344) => -0.8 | 18.5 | 20.2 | 19.5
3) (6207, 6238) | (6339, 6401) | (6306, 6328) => -1.0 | 18.8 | 19.9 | 19.2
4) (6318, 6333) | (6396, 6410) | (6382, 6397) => 1.1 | 19.5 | 18.4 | 19.9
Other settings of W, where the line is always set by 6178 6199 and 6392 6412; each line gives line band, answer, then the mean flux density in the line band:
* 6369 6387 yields -0.6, 20.1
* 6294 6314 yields 1.3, 17.7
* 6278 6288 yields -0.1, 19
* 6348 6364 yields 0.1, 19.1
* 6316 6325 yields -0.4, 19.8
